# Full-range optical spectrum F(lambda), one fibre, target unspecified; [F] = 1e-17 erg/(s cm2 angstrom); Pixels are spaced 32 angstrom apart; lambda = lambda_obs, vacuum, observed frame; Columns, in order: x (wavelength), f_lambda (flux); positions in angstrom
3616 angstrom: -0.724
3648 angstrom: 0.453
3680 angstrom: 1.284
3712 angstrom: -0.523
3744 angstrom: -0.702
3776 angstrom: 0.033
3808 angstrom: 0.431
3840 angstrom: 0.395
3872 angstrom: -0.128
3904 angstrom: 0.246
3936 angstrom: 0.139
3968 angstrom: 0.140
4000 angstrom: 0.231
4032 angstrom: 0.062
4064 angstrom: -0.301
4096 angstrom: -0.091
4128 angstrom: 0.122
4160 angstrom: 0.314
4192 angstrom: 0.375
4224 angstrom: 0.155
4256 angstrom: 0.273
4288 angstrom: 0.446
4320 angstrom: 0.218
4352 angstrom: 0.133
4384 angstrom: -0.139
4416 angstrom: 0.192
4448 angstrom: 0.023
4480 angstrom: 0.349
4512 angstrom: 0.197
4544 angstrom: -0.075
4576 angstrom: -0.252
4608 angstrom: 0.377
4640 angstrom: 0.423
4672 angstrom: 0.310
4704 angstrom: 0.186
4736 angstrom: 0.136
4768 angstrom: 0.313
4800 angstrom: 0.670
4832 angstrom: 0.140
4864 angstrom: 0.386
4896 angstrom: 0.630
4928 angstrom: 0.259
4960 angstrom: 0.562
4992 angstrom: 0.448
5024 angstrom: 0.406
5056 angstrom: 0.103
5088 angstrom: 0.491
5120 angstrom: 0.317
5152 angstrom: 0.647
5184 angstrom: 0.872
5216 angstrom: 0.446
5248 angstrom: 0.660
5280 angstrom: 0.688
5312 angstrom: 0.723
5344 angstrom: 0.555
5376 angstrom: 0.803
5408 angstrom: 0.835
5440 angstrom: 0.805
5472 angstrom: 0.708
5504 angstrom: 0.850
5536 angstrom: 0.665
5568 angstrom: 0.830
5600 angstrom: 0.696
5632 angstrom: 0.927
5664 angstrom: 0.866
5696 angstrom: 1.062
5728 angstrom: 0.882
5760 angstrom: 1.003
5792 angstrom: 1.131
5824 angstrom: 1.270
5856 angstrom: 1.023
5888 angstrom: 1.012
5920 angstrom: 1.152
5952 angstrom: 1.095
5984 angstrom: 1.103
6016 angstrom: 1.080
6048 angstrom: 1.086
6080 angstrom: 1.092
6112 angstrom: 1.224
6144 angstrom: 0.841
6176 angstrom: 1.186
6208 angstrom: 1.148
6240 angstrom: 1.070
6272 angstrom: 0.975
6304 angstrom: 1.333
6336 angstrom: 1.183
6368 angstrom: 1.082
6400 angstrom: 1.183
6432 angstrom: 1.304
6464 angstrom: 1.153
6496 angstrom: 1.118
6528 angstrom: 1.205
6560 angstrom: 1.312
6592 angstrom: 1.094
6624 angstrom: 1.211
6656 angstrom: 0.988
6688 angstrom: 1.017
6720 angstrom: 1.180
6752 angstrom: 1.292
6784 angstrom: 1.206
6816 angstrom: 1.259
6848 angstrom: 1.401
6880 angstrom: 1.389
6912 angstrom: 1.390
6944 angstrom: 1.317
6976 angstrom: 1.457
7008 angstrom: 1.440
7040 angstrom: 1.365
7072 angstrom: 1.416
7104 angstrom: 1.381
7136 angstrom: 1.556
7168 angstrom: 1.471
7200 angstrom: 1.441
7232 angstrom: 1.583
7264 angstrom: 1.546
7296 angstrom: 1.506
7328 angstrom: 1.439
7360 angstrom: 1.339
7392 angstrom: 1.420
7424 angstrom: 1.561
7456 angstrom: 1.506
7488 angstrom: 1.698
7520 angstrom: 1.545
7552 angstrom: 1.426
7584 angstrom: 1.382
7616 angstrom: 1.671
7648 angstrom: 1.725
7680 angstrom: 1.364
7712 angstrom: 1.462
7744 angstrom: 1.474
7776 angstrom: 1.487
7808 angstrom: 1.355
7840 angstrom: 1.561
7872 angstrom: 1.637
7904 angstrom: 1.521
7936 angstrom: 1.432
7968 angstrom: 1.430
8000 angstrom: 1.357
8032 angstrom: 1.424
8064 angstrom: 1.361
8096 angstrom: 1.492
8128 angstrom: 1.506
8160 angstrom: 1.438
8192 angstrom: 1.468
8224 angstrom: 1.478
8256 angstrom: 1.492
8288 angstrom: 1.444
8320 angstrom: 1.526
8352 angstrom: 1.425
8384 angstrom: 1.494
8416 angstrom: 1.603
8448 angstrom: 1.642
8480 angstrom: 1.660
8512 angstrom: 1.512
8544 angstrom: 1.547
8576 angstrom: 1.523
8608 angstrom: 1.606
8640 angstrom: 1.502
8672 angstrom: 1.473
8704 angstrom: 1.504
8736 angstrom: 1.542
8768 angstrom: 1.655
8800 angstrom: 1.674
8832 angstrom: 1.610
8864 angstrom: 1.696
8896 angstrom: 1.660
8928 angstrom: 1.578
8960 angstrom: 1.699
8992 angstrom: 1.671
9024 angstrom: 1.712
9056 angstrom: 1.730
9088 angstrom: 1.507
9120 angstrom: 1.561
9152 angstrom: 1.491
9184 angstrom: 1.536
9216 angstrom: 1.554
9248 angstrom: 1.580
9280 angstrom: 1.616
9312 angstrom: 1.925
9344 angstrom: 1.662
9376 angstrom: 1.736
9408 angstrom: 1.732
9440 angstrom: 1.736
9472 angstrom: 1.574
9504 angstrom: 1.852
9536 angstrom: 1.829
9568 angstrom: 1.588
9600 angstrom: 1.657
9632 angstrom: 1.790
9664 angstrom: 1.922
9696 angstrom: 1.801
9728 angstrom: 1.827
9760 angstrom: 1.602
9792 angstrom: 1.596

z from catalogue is 0.285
